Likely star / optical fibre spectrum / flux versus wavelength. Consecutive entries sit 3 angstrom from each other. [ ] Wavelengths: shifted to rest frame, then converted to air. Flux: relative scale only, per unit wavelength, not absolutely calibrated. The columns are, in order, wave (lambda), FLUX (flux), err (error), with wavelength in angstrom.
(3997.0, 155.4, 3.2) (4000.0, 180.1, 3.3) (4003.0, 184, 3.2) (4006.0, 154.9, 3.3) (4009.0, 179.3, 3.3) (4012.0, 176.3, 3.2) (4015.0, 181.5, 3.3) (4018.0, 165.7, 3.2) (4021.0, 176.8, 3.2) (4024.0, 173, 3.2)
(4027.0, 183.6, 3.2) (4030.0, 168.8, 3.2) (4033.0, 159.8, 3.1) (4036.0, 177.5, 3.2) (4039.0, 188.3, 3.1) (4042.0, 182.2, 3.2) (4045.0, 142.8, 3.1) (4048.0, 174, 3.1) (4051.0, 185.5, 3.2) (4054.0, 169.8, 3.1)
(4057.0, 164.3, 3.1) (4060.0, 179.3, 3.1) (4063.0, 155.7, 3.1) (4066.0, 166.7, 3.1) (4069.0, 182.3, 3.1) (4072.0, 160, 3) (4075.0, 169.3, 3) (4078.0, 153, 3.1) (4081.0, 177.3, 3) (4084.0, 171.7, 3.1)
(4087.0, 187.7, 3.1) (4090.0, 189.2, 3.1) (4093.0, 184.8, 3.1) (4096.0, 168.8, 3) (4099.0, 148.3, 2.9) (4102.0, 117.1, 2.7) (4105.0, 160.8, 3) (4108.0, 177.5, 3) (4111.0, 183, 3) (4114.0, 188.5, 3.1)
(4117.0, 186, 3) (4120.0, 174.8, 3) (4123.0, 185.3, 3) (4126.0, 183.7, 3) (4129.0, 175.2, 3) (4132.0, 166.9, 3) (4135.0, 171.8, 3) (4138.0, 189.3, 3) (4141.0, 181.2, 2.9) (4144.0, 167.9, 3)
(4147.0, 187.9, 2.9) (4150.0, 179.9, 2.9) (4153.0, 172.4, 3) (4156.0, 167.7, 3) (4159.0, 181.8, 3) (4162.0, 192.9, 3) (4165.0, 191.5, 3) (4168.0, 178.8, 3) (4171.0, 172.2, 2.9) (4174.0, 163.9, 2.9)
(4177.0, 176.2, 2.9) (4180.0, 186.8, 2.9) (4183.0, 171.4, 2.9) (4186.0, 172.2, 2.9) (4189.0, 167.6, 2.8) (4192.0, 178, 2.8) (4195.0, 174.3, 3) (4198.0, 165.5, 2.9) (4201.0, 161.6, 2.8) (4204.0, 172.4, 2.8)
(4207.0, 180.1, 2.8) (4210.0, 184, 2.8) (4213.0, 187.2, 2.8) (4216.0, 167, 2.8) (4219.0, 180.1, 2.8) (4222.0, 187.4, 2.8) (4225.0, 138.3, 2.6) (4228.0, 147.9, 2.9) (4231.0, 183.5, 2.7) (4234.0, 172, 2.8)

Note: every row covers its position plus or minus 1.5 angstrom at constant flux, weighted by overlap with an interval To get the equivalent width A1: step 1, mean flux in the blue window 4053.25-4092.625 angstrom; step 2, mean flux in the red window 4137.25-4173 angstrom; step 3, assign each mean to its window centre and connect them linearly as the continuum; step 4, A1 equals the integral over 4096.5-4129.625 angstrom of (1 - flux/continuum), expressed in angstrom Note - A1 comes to 0.9 angstrom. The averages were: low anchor 172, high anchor 180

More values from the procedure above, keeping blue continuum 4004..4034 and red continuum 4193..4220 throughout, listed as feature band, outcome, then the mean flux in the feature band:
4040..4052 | 0.10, 171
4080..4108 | 0.91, 168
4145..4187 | -0.98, 178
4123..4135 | -0.16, 176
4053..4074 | 0.56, 168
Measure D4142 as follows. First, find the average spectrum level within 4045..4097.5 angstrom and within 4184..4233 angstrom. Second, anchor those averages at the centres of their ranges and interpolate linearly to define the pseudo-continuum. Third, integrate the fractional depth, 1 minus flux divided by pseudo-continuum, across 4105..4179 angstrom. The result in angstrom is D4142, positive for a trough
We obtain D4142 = -2.9 angstrom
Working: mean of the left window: 172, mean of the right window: 172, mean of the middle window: 179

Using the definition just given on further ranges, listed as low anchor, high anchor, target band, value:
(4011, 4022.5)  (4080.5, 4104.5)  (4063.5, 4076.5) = 0.1 angstrom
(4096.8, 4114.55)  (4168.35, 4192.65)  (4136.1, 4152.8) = -1.3 angstrom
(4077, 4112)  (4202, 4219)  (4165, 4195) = 0.1 angstrom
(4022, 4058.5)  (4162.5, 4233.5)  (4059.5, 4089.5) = 0.4 angstrom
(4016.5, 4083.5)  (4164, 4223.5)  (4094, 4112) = 1.4 angstrom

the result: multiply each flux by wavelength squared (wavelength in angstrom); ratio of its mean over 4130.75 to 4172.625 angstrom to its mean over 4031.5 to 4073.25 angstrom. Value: 1.10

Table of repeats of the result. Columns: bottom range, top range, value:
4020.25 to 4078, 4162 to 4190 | 1.10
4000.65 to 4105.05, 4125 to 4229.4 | 1.09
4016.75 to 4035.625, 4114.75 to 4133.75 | 1.09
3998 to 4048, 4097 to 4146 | 1.05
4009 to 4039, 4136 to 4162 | 1.09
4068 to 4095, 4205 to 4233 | 1.06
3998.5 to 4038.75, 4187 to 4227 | 1.08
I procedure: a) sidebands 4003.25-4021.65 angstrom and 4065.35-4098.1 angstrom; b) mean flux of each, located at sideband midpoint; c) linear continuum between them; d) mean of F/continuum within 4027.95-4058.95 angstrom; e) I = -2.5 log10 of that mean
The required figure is 0.01 mag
